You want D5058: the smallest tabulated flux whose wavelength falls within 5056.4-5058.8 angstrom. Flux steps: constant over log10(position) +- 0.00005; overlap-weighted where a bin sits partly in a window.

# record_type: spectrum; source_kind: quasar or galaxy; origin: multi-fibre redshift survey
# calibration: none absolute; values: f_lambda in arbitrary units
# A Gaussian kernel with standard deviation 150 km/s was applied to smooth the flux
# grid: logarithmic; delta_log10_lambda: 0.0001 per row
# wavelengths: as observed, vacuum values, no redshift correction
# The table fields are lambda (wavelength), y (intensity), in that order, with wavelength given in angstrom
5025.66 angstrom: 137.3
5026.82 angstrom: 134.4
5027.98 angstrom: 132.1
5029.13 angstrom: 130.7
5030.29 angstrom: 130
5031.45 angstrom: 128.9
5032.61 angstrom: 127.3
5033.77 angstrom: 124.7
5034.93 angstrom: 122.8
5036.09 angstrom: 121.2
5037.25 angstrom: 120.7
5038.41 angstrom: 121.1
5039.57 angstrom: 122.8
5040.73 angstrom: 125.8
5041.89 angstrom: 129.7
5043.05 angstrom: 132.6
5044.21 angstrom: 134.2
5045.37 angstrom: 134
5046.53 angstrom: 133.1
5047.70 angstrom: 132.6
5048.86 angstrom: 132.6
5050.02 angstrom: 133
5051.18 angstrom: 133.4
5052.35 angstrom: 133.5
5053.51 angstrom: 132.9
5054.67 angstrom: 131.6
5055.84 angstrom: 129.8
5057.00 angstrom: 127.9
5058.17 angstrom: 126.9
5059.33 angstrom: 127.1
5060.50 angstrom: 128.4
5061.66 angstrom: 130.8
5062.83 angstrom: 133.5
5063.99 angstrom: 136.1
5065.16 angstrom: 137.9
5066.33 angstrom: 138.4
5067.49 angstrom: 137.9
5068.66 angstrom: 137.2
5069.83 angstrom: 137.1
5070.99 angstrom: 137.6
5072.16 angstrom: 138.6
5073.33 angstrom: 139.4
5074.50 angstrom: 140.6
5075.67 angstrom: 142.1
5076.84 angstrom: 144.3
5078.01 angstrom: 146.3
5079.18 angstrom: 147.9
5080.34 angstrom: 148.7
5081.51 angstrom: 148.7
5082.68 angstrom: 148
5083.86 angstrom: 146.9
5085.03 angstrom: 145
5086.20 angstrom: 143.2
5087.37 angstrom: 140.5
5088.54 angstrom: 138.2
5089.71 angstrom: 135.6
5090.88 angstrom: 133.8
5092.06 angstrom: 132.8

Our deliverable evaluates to 126.9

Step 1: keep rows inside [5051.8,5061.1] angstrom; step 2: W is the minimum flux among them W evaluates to 126.9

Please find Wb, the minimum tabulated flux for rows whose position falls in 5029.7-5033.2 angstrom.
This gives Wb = 127.3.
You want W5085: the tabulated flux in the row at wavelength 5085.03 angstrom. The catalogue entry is 145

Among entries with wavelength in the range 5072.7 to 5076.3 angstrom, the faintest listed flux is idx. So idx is 139.4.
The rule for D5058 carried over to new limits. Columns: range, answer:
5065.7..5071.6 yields 137.1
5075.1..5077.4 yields 142.1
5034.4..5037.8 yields 120.7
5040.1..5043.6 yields 125.8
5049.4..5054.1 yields 132.9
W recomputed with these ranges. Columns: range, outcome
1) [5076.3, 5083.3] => 144.3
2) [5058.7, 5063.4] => 127.1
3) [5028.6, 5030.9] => 130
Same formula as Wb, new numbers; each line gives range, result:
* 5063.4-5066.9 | 136.1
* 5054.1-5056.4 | 129.8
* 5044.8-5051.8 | 132.6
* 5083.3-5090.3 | 135.6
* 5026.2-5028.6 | 132.1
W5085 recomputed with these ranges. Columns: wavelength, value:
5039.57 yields 122.8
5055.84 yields 129.8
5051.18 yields 133.4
